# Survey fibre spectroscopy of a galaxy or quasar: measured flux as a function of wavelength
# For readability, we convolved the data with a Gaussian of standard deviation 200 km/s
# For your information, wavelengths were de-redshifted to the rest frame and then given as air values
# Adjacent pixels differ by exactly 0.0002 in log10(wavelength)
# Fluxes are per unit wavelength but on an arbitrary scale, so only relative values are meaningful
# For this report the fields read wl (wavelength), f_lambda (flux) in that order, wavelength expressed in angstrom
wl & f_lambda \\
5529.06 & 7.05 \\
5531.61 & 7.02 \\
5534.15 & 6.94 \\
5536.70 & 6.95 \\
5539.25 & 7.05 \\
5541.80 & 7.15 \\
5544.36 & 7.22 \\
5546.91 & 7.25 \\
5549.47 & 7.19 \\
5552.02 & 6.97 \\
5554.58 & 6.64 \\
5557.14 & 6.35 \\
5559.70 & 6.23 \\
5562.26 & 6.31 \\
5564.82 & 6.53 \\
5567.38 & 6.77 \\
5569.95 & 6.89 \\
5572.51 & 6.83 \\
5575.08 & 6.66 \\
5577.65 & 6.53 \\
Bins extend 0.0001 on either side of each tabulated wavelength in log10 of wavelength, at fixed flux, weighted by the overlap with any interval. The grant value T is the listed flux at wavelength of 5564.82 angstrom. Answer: 6.53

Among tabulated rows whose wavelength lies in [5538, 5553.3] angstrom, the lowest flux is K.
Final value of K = 6.97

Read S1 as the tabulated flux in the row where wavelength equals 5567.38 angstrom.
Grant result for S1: 6.77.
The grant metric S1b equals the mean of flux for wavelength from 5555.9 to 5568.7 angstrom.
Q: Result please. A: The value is 6.44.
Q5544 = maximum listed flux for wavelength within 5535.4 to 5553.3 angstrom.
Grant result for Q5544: 7.25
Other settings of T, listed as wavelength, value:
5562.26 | 6.31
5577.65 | 6.53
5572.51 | 6.83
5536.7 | 6.95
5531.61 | 7.02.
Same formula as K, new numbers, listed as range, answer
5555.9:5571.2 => 6.23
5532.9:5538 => 6.94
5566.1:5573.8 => 6.77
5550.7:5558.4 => 6.35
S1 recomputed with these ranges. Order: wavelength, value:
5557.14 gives 6.35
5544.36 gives 7.22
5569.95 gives 6.89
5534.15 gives 6.94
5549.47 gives 7.19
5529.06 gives 7.05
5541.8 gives 7.15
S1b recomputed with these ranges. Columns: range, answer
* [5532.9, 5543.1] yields 7.02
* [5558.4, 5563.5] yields 6.27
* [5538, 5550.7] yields 7.17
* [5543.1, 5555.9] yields 7.05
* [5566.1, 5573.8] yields 6.83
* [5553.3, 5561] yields 6.4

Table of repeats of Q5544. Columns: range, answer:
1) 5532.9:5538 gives 6.95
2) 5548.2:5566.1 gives 7.19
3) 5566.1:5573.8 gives 6.89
